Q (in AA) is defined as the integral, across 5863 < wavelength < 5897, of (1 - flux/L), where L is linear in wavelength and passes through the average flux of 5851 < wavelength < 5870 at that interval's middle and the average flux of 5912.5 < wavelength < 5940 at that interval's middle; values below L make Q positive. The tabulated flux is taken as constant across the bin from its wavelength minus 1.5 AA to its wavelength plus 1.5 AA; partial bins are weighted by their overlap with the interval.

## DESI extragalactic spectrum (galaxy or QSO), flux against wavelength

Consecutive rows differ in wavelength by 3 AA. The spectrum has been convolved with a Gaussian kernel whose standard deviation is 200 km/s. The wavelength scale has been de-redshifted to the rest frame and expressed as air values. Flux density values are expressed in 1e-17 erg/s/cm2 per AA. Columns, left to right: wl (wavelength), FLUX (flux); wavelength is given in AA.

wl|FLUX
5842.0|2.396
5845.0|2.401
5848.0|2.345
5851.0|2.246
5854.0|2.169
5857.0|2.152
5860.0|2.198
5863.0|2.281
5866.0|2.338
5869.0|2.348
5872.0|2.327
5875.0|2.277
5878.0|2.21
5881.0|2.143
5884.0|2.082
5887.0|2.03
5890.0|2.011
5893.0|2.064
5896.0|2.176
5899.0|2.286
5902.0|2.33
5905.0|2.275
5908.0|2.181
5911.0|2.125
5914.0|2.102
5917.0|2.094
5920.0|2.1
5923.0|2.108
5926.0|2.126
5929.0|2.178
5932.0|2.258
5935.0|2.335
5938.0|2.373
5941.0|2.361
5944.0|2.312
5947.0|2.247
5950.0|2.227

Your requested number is 0.6 AA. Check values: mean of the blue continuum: 2.24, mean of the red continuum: 2.19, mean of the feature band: 2.19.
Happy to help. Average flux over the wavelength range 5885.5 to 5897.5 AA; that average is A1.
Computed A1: 2.07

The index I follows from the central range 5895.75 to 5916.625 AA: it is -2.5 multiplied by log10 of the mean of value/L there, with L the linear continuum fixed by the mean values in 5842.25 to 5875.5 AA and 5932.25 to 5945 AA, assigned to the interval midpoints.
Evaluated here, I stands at 0.05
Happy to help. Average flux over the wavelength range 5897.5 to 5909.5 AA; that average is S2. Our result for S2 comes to 2.27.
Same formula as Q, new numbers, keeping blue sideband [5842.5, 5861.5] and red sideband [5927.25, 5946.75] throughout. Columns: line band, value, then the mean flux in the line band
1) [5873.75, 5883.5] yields 0.3 AA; 2.2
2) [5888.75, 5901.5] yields 0.7 AA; 2.15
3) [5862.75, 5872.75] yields -0.3 AA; 2.33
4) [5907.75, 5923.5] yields 1.2 AA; 2.11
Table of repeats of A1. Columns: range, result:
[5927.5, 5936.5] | 2.26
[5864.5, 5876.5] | 2.32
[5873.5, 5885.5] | 2.18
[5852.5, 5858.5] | 2.16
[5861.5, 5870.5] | 2.32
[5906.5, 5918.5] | 2.13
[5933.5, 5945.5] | 2.35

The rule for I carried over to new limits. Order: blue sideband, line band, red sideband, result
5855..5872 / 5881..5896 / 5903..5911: 0.08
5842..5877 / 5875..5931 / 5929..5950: 0.07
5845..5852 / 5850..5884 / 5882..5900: -0.01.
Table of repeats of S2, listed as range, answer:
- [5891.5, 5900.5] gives 2.18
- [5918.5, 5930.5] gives 2.13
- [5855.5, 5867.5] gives 2.24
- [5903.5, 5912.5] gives 2.19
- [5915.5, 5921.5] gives 2.1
